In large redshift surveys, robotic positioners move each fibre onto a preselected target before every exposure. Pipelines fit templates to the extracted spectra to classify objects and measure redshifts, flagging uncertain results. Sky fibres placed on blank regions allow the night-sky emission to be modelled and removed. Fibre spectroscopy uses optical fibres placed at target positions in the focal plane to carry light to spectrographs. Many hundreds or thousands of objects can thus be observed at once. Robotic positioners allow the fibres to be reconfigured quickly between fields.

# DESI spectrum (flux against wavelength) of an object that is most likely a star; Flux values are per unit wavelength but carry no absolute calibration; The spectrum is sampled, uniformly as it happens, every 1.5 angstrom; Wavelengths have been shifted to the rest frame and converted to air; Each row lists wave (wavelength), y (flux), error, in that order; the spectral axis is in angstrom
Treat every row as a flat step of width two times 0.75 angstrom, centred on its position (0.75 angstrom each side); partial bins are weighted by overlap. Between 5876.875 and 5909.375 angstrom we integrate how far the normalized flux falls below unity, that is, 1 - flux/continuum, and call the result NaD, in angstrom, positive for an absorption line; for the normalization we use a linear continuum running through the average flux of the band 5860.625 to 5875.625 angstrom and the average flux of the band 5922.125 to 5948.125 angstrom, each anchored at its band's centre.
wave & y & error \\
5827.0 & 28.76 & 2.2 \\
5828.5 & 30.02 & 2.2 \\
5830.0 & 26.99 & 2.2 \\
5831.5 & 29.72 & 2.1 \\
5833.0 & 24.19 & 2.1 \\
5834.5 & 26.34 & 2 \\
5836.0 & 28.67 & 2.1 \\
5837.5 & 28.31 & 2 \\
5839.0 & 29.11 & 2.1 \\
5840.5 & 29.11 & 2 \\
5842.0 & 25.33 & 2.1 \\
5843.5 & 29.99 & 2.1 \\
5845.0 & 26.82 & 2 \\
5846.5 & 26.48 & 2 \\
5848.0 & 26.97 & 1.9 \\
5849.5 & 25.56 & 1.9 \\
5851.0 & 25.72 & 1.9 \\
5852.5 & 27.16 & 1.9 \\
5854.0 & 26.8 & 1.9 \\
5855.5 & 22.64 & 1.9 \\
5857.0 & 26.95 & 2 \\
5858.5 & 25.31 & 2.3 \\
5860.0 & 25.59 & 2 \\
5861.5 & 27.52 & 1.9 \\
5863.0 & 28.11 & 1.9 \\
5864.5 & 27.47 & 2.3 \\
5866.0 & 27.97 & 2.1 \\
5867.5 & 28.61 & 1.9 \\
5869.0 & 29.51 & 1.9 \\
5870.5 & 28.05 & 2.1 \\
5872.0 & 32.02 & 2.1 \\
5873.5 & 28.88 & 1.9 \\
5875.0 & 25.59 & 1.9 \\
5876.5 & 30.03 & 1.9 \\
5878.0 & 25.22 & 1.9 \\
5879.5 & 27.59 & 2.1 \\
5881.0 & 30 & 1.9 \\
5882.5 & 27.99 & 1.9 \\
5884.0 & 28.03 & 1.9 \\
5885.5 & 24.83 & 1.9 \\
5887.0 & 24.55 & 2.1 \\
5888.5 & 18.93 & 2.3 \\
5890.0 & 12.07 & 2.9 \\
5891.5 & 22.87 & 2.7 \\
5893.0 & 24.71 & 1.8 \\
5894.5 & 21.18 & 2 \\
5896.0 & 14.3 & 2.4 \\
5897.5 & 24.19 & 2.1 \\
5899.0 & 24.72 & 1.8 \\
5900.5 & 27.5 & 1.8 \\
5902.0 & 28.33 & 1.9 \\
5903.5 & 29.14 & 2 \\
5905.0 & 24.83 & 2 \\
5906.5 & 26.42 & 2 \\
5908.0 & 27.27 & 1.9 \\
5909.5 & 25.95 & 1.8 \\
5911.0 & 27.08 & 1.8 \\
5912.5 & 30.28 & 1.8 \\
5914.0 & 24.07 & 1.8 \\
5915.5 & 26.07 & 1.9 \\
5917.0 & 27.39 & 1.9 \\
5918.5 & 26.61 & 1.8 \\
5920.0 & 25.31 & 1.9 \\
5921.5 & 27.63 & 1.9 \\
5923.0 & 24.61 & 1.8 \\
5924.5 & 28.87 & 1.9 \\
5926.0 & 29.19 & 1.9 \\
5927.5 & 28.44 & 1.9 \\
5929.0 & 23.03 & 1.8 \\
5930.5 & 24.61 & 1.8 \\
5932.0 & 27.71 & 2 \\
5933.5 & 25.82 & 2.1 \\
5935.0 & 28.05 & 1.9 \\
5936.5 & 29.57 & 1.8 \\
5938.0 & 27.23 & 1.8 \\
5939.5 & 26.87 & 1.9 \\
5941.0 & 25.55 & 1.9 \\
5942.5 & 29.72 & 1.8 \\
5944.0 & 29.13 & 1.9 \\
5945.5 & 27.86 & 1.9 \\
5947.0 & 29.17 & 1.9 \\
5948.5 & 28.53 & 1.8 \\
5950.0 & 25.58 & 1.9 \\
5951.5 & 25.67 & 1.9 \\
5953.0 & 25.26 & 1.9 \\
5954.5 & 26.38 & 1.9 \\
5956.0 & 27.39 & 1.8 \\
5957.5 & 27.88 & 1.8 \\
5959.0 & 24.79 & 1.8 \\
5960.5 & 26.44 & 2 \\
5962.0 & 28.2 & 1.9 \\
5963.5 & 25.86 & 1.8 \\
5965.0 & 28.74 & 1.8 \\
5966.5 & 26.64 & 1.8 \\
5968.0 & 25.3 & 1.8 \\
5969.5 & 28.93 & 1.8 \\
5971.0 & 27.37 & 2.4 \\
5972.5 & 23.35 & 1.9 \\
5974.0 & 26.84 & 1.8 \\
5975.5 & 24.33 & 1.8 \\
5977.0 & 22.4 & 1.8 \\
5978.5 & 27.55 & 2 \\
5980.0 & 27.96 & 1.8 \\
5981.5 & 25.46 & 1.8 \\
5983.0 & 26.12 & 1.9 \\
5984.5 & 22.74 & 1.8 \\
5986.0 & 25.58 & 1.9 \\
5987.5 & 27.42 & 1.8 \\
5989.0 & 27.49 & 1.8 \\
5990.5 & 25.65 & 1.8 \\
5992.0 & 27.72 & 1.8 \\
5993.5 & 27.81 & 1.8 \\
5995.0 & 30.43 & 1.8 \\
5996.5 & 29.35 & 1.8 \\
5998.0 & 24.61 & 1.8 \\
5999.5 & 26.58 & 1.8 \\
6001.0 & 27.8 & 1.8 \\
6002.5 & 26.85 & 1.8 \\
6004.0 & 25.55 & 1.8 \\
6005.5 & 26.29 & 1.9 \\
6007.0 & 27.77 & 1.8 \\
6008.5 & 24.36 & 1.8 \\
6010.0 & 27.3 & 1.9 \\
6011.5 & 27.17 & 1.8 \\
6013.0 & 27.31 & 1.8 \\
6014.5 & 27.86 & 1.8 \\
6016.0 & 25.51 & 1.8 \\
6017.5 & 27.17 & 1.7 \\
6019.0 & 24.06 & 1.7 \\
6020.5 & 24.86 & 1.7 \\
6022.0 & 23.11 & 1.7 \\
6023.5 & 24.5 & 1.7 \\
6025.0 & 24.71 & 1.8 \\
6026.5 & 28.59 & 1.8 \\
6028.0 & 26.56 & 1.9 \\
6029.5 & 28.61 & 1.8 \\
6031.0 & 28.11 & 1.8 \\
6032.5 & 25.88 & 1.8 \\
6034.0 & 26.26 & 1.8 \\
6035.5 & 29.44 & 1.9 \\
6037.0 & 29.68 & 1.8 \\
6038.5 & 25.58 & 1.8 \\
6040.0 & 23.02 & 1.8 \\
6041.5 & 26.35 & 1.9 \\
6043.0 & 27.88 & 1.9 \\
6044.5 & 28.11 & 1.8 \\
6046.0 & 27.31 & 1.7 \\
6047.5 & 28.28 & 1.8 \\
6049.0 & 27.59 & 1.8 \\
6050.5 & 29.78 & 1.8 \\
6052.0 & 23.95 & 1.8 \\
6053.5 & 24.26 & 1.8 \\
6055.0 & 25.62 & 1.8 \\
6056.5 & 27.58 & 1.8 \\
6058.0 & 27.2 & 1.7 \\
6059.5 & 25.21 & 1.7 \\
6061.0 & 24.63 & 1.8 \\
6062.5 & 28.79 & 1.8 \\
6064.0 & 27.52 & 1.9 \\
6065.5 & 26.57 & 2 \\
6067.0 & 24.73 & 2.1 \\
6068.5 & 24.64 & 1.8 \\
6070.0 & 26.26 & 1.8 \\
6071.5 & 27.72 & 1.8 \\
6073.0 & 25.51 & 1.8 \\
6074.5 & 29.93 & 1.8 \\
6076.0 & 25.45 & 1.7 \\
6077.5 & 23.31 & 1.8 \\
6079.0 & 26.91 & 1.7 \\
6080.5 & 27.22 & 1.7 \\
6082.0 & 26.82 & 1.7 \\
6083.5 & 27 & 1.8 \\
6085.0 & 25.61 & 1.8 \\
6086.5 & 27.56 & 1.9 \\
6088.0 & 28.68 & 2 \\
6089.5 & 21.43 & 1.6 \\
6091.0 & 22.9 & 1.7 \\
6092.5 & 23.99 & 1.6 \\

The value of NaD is 4.0 angstrom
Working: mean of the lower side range 28.4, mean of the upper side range 27.4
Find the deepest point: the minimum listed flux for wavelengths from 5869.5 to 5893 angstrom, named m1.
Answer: 12.07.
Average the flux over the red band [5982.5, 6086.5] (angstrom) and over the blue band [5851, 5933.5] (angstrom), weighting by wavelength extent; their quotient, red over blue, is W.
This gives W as 1.02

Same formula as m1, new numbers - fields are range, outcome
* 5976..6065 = 22.4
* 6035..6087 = 23.02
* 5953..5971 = 24.79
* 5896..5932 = 14.3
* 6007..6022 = 23.11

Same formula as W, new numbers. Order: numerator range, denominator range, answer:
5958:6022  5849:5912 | 1.02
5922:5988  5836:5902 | 1.02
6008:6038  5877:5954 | 1.02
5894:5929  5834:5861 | 0.97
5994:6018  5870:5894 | 1.05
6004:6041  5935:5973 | 0.97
